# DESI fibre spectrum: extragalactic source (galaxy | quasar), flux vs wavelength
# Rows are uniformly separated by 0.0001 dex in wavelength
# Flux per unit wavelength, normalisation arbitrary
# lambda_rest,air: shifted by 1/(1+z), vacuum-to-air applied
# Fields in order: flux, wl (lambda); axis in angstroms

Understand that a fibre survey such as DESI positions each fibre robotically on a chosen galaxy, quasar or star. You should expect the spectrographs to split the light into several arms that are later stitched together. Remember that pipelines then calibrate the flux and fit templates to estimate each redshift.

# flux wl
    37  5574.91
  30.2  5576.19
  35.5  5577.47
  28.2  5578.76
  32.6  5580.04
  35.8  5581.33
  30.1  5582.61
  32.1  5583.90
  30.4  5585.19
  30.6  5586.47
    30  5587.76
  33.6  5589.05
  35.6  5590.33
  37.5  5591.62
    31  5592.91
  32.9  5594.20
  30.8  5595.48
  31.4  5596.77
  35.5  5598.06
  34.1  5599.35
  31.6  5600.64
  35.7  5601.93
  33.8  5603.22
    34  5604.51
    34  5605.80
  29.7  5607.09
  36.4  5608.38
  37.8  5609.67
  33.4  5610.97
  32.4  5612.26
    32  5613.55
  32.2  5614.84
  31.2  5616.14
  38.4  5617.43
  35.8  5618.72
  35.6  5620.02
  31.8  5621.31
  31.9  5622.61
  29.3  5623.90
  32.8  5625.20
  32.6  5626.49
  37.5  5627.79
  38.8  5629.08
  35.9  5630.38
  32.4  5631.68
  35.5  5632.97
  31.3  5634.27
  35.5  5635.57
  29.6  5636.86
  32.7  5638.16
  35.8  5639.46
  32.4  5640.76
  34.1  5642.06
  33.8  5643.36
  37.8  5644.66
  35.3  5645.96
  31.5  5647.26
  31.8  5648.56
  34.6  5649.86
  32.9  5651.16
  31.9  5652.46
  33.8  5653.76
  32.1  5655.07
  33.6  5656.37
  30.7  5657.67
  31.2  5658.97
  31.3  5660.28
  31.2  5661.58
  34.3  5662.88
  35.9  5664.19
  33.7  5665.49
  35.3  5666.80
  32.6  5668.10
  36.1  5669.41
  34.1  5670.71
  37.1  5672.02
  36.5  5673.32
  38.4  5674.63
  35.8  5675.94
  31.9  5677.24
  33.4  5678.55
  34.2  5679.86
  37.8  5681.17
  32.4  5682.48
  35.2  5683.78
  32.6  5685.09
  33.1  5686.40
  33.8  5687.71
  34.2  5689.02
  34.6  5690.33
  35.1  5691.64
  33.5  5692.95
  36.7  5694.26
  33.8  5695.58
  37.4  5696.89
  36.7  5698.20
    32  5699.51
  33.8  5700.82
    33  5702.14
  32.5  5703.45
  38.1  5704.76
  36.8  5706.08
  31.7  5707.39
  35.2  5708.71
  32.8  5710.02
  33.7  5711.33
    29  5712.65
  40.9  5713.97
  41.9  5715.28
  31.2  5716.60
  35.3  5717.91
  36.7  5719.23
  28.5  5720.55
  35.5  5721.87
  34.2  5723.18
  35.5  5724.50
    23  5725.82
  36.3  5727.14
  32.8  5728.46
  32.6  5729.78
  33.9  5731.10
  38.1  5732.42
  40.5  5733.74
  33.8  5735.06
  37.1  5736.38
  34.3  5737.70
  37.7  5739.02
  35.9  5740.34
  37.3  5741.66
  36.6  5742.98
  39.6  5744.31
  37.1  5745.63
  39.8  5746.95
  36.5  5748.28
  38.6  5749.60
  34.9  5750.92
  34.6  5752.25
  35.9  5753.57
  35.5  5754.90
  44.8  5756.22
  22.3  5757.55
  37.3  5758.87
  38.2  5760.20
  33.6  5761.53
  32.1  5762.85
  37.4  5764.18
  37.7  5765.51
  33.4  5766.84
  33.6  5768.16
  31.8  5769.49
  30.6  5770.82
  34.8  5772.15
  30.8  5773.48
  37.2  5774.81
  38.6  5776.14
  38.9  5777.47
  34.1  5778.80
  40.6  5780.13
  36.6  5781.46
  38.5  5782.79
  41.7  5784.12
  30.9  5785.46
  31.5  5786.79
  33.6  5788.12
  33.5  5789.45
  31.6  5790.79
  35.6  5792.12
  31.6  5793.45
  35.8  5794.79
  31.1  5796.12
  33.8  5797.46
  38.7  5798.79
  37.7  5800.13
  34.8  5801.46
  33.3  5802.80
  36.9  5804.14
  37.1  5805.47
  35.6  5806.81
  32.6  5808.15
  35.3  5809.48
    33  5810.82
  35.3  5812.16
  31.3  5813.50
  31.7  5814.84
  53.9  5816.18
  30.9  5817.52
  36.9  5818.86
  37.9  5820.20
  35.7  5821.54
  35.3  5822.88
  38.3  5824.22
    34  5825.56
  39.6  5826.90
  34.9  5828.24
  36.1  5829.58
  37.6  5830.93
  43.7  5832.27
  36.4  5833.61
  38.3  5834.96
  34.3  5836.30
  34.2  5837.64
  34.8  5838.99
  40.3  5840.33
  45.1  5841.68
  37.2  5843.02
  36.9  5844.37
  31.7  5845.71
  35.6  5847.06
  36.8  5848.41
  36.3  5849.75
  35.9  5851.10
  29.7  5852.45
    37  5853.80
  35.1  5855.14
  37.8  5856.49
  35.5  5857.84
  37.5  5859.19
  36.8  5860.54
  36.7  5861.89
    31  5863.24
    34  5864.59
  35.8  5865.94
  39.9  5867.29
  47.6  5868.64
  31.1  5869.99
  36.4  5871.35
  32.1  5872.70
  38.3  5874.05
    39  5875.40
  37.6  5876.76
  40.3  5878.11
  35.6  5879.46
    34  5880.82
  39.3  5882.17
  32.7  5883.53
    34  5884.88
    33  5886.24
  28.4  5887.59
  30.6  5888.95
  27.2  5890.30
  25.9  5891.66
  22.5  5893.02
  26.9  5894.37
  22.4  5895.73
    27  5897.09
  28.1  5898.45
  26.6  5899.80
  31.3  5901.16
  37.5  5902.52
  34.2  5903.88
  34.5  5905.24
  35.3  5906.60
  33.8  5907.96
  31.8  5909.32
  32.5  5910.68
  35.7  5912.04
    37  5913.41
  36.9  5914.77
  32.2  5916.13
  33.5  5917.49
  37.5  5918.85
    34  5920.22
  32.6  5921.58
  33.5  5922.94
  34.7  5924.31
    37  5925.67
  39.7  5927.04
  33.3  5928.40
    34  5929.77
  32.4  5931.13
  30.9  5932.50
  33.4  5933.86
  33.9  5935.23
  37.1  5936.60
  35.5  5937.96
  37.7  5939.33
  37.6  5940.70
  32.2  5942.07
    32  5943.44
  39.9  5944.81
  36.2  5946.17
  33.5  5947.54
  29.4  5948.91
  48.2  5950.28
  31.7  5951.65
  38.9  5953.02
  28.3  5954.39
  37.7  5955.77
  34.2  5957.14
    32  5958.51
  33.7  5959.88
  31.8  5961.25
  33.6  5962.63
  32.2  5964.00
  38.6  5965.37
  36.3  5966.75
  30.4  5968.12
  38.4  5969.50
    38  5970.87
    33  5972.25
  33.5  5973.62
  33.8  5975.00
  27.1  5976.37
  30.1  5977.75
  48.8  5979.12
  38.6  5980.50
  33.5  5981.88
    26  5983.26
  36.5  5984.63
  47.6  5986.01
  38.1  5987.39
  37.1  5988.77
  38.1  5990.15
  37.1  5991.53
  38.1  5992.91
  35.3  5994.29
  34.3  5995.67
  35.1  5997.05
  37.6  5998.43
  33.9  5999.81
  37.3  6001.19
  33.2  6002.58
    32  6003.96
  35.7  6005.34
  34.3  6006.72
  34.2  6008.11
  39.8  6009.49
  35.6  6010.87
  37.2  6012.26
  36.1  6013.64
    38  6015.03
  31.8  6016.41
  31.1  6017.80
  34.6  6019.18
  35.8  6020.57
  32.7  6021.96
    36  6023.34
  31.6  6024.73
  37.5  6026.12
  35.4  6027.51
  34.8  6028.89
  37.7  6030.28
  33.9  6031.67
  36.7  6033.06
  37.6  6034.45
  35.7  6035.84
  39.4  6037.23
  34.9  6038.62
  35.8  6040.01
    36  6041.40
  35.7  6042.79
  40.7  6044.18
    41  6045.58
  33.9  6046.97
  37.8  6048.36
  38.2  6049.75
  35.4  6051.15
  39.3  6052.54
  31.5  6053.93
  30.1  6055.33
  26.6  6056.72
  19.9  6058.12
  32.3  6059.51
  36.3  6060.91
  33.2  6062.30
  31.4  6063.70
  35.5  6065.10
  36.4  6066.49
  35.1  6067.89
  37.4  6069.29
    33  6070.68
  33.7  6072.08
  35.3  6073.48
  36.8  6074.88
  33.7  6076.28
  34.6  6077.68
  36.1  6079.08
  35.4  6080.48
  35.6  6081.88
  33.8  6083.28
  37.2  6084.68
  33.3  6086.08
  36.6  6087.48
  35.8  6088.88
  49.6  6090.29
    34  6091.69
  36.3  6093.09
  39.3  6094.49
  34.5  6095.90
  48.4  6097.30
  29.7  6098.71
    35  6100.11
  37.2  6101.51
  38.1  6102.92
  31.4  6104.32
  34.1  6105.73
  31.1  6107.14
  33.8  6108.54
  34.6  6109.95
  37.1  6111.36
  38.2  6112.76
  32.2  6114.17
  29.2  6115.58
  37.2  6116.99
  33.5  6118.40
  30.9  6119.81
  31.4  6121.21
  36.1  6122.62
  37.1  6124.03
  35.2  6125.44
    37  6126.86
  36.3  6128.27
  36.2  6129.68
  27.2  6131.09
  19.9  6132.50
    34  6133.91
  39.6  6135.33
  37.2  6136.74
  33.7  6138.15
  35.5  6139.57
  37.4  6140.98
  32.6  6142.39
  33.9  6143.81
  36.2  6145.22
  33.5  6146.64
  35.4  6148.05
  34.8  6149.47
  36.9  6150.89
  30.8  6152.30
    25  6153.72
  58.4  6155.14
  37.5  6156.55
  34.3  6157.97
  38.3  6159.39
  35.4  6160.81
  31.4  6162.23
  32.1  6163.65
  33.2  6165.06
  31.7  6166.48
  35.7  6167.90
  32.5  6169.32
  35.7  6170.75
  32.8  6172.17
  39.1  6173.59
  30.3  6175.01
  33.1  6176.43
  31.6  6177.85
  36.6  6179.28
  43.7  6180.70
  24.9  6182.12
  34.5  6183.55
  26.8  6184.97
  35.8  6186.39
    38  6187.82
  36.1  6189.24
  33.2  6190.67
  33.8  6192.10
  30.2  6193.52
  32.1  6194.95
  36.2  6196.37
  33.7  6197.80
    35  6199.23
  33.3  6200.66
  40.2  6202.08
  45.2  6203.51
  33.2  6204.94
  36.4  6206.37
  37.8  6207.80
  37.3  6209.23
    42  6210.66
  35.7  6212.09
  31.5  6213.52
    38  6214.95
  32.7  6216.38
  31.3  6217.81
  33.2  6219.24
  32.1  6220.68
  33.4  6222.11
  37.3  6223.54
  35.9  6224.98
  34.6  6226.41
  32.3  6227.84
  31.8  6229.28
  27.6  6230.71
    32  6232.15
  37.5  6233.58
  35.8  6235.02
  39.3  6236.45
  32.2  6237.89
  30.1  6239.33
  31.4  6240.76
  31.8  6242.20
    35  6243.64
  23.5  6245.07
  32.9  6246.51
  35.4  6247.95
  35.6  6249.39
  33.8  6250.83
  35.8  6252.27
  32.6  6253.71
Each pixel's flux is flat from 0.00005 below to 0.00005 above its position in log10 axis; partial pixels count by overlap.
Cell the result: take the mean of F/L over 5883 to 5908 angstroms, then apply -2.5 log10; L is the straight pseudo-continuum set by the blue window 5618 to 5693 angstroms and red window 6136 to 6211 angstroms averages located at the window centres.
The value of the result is 0.15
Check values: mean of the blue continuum 33.9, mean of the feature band 30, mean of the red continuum 35.1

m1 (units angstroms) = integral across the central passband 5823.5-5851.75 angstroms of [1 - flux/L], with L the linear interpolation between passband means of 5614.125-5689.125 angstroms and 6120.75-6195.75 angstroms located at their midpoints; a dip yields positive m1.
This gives -2.5 angstroms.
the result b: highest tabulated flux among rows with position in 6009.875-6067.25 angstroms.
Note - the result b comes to 41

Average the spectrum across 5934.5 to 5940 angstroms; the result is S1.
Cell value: 36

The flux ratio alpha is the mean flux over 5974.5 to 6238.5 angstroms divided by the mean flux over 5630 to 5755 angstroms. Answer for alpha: 1.0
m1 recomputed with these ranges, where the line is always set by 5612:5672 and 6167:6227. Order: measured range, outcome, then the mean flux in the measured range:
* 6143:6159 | -0.6 angstroms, 36.1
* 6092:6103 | -0.8 angstroms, 37.2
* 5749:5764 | -0.7 angstroms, 35.3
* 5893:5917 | 1.7 angstroms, 31.7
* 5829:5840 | -1.0 angstroms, 37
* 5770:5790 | -0.9 angstroms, 35.4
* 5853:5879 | -2.1 angstroms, 36.8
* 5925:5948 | -0.6 angstroms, 35.1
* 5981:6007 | -1.1 angstroms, 35.9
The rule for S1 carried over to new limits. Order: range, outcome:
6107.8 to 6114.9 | 35.2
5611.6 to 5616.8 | 32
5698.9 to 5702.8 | 32.9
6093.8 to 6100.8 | 37.4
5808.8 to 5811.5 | 34.2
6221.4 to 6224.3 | 35.3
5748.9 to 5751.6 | 36.8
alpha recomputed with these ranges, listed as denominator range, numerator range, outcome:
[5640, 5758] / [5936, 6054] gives 1.03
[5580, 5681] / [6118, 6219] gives 1.03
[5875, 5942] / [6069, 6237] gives 1.05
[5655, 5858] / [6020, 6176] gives 0.99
